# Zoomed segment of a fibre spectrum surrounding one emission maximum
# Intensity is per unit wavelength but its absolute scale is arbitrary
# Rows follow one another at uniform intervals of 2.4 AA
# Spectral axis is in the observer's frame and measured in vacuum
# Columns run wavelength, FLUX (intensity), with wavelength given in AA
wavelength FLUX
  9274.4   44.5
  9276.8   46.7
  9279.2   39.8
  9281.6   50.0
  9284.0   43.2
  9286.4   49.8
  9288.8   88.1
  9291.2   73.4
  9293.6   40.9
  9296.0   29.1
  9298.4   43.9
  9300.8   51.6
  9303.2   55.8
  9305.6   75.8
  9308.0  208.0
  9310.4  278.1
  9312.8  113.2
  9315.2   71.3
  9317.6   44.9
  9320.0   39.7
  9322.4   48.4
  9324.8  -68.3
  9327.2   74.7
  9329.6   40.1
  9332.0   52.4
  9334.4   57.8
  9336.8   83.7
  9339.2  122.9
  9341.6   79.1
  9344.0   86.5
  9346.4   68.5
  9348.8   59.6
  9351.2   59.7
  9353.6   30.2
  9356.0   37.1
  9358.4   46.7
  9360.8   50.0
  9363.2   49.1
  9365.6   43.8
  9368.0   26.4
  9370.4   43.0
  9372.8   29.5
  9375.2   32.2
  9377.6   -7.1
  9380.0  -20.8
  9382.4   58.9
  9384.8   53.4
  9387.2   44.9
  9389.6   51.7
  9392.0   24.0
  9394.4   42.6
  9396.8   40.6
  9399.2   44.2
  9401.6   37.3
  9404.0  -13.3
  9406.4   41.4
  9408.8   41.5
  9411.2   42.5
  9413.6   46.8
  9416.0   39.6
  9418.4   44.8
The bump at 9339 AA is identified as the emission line [N II] 6583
